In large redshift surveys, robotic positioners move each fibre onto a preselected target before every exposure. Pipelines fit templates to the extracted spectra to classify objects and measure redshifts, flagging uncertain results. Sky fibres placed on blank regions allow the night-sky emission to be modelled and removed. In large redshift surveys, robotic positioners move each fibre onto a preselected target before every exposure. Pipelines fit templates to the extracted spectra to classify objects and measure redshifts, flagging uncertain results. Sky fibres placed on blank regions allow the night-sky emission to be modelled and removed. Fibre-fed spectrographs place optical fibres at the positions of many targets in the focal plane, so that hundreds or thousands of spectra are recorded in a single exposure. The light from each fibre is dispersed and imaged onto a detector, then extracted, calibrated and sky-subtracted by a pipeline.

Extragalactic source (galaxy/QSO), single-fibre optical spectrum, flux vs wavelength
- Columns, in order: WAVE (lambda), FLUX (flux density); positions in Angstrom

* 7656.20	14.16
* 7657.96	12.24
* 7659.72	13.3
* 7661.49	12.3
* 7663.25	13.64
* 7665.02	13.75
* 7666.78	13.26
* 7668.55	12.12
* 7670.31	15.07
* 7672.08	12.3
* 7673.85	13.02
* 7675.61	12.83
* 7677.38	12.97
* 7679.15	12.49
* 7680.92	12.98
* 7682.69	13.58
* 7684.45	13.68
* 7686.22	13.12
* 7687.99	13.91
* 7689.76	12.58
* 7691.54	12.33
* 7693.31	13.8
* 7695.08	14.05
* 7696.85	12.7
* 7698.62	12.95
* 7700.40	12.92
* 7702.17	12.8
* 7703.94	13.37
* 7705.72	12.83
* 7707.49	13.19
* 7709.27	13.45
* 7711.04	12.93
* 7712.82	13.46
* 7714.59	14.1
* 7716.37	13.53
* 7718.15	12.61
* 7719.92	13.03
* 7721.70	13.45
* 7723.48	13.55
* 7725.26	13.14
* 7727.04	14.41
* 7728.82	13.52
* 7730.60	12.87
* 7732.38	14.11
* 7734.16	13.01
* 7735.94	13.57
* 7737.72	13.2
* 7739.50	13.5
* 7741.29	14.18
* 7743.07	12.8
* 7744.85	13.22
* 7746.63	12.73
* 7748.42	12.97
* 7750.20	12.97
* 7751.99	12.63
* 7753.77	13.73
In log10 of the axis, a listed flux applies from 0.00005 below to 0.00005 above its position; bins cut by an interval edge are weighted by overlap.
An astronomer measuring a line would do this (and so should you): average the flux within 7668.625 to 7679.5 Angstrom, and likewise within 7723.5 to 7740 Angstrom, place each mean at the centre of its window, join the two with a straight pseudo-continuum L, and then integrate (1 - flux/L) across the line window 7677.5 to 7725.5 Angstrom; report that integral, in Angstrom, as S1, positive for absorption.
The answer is 0.2 Angstrom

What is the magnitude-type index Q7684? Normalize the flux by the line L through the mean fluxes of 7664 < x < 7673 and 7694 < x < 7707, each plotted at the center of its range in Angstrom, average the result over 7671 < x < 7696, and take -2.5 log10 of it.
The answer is 0.01 mag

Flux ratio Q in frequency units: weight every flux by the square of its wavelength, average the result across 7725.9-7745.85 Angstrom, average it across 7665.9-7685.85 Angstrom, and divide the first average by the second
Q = 1.0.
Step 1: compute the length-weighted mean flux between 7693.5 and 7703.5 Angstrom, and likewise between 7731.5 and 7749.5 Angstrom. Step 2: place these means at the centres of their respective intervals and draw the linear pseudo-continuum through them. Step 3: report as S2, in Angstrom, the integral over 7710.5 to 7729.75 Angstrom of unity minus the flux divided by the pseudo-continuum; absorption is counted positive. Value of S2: -0.3 Angstrom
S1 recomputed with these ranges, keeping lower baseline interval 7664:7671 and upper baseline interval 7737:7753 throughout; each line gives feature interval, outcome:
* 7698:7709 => 0.2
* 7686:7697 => 0.1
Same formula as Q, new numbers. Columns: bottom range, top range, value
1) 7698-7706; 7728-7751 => 1.03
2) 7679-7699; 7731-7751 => 1.02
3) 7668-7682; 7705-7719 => 1.03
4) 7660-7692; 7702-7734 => 1.03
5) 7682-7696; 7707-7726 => 1.00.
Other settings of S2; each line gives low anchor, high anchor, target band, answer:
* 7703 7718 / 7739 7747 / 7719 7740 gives -0.20 Angstrom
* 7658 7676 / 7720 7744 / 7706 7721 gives 0.11 Angstrom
